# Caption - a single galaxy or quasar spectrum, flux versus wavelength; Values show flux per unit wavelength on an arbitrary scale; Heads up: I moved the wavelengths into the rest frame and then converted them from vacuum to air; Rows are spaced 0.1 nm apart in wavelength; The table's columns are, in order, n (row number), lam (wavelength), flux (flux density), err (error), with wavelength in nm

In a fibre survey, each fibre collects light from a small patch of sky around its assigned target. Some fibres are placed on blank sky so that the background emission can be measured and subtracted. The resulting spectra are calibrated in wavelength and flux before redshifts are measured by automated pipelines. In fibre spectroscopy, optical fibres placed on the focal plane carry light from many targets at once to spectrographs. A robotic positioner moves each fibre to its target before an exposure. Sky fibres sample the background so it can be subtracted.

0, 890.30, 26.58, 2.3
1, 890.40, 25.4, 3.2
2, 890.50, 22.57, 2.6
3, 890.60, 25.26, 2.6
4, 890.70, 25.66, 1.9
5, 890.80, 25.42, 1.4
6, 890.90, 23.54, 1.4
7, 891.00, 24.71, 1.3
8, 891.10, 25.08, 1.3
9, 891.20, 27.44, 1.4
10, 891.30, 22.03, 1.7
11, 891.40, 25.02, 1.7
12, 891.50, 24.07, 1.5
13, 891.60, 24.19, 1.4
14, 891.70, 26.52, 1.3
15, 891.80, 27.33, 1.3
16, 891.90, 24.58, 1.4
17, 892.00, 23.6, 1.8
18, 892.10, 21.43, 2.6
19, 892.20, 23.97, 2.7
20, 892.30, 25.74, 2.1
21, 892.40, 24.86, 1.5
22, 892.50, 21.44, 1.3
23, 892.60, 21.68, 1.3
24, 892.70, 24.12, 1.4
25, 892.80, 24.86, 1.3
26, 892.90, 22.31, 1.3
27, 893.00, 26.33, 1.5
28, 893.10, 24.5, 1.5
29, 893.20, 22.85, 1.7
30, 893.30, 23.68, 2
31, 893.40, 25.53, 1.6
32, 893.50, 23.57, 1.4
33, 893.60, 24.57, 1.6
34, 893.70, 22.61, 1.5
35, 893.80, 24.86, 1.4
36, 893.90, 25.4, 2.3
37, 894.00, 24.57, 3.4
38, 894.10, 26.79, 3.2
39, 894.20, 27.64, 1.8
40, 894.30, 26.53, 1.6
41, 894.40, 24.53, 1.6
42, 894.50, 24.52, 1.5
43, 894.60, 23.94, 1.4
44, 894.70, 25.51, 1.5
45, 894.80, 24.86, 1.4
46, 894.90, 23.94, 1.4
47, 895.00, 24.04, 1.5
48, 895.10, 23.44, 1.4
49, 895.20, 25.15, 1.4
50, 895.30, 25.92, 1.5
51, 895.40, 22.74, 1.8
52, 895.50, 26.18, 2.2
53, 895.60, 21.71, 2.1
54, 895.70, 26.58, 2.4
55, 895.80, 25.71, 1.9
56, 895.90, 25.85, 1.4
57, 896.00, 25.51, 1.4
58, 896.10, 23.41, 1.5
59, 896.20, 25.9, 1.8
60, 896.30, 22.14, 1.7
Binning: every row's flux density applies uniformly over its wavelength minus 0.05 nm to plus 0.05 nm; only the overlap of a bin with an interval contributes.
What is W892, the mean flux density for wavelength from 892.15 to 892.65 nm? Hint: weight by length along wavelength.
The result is 23.5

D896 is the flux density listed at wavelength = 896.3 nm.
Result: 22.14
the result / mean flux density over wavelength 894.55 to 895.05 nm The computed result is 24.5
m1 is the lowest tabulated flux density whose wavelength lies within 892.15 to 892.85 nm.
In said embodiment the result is 21.44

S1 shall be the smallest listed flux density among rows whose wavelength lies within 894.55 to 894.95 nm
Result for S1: 23.94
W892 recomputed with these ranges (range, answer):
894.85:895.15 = 23.8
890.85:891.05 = 24.1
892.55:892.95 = 23.2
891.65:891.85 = 26.9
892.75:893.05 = 24.5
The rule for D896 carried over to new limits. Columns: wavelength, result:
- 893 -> 26.33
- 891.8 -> 27.33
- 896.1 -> 23.41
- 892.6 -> 21.68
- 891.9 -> 24.58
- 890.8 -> 25.42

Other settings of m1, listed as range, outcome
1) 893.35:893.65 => 23.57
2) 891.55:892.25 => 21.43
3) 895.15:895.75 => 21.71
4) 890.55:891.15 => 23.54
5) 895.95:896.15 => 23.41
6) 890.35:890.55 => 22.57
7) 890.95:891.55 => 22.03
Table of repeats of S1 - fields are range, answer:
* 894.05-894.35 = 26.53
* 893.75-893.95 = 24.86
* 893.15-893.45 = 22.85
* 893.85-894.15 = 24.57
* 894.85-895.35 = 23.44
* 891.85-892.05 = 23.6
